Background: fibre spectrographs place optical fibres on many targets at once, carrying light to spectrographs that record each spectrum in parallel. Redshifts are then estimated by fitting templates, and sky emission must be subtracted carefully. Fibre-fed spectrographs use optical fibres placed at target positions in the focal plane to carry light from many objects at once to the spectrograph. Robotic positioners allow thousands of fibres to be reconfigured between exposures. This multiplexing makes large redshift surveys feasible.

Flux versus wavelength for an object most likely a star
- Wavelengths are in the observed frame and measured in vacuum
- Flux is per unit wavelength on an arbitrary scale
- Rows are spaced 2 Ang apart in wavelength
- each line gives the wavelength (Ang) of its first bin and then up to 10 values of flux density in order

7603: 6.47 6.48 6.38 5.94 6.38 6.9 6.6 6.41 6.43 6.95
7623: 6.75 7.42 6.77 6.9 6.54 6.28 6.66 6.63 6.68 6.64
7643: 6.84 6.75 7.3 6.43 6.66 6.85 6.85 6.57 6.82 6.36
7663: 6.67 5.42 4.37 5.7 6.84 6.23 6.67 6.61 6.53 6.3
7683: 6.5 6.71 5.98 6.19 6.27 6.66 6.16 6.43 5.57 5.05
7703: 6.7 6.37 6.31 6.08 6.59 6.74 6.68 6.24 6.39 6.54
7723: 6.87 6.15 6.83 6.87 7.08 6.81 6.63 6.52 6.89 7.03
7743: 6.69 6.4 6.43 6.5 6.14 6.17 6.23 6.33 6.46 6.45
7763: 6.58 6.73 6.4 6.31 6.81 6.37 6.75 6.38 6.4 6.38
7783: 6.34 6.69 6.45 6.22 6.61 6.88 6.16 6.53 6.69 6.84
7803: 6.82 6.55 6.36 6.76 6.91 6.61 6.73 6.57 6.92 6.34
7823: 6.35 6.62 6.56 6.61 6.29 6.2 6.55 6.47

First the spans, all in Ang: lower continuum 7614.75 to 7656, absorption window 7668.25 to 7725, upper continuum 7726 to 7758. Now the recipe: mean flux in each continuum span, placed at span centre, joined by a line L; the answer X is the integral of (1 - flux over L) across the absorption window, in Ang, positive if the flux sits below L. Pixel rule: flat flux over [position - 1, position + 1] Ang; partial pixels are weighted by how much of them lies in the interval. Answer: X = 2.6 Ang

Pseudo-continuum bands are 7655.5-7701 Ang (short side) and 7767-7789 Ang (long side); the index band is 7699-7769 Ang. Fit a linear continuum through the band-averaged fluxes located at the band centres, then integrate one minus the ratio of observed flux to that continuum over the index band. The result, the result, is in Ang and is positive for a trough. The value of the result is -1.3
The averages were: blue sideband 6.23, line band 6.48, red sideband 6.47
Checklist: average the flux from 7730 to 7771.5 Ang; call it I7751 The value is 6.55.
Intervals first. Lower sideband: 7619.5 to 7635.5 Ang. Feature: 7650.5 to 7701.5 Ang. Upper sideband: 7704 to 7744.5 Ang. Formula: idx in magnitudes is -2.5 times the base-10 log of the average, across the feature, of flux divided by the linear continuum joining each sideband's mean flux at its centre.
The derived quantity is 0.07 mag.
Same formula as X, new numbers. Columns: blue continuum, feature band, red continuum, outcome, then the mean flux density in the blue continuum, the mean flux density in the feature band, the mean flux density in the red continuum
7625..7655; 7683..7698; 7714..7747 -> 0.8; 6.74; 6.35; 6.66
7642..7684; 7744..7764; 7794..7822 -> 0.6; 6.44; 6.37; 6.63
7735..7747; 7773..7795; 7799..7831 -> 0.5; 6.68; 6.49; 6.63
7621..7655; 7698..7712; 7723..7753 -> 1.2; 6.76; 6.1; 6.63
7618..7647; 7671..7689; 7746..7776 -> 0.5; 6.75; 6.45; 6.44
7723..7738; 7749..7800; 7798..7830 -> 1.6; 6.71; 6.46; 6.64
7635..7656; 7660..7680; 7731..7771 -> 1.7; 6.76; 6.14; 6.53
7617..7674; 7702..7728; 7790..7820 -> 0.4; 6.54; 6.5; 6.66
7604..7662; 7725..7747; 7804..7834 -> -0.4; 6.66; 6.73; 6.56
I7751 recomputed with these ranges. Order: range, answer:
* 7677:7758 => 6.44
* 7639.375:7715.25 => 6.38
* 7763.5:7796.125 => 6.49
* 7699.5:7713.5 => 6.22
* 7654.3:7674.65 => 6.19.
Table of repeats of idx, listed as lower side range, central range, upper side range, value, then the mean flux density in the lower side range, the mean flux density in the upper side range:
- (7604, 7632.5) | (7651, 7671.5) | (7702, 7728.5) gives 0.05 mag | 6.63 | 6.51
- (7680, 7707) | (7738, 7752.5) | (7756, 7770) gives -0.03 mag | 6.23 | 6.47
